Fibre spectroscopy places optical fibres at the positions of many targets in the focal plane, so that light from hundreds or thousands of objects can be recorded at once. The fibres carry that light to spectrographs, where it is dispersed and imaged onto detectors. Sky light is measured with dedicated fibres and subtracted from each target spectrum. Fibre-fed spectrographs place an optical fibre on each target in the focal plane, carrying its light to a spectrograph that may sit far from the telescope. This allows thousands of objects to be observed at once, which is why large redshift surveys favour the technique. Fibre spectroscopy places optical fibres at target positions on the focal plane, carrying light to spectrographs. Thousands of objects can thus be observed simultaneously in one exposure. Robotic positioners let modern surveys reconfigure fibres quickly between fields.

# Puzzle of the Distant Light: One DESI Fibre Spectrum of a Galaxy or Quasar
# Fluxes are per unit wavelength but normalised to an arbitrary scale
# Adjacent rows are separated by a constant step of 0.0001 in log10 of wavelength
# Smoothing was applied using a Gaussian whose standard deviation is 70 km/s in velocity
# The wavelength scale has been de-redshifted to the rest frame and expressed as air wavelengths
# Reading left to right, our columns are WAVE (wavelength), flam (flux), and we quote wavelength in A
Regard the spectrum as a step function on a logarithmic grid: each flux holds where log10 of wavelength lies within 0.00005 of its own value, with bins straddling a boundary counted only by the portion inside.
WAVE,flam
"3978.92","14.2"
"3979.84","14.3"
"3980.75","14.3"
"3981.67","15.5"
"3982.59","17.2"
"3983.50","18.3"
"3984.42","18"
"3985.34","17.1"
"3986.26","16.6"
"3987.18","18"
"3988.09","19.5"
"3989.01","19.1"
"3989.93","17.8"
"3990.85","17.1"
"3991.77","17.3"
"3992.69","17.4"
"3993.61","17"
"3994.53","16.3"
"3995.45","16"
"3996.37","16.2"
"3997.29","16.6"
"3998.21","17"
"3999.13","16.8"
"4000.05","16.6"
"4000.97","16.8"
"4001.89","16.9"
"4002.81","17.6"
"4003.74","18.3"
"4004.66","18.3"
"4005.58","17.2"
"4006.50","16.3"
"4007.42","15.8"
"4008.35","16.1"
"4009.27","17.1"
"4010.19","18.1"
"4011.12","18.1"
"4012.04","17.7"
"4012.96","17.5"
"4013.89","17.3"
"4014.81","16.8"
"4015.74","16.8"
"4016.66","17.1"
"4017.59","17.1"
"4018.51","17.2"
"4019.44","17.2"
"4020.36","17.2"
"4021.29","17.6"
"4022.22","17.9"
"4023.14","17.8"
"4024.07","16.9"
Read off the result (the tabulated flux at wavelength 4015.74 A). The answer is 16.8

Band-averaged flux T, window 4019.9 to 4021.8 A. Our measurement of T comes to 17.4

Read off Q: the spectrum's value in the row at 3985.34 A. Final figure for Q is 17.1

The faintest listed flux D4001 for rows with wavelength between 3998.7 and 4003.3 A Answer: 16.6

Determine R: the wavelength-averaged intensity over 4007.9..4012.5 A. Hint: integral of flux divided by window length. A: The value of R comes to 17.4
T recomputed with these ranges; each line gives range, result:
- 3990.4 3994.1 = 17.2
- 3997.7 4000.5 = 16.8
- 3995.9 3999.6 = 16.7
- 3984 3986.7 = 17.2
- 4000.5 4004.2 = 17.4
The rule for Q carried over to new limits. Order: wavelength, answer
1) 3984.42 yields 18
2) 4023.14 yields 17.8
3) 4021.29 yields 17.6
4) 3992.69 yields 17.4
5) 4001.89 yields 16.9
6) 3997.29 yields 16.6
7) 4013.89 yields 17.3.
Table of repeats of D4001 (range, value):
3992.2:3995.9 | 16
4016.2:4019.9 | 17.1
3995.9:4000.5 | 16.2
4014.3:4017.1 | 16.8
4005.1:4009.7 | 15.8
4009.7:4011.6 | 18.1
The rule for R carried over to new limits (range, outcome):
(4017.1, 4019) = 17.1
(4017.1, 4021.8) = 17.2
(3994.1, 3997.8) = 16.3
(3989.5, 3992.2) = 17.4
